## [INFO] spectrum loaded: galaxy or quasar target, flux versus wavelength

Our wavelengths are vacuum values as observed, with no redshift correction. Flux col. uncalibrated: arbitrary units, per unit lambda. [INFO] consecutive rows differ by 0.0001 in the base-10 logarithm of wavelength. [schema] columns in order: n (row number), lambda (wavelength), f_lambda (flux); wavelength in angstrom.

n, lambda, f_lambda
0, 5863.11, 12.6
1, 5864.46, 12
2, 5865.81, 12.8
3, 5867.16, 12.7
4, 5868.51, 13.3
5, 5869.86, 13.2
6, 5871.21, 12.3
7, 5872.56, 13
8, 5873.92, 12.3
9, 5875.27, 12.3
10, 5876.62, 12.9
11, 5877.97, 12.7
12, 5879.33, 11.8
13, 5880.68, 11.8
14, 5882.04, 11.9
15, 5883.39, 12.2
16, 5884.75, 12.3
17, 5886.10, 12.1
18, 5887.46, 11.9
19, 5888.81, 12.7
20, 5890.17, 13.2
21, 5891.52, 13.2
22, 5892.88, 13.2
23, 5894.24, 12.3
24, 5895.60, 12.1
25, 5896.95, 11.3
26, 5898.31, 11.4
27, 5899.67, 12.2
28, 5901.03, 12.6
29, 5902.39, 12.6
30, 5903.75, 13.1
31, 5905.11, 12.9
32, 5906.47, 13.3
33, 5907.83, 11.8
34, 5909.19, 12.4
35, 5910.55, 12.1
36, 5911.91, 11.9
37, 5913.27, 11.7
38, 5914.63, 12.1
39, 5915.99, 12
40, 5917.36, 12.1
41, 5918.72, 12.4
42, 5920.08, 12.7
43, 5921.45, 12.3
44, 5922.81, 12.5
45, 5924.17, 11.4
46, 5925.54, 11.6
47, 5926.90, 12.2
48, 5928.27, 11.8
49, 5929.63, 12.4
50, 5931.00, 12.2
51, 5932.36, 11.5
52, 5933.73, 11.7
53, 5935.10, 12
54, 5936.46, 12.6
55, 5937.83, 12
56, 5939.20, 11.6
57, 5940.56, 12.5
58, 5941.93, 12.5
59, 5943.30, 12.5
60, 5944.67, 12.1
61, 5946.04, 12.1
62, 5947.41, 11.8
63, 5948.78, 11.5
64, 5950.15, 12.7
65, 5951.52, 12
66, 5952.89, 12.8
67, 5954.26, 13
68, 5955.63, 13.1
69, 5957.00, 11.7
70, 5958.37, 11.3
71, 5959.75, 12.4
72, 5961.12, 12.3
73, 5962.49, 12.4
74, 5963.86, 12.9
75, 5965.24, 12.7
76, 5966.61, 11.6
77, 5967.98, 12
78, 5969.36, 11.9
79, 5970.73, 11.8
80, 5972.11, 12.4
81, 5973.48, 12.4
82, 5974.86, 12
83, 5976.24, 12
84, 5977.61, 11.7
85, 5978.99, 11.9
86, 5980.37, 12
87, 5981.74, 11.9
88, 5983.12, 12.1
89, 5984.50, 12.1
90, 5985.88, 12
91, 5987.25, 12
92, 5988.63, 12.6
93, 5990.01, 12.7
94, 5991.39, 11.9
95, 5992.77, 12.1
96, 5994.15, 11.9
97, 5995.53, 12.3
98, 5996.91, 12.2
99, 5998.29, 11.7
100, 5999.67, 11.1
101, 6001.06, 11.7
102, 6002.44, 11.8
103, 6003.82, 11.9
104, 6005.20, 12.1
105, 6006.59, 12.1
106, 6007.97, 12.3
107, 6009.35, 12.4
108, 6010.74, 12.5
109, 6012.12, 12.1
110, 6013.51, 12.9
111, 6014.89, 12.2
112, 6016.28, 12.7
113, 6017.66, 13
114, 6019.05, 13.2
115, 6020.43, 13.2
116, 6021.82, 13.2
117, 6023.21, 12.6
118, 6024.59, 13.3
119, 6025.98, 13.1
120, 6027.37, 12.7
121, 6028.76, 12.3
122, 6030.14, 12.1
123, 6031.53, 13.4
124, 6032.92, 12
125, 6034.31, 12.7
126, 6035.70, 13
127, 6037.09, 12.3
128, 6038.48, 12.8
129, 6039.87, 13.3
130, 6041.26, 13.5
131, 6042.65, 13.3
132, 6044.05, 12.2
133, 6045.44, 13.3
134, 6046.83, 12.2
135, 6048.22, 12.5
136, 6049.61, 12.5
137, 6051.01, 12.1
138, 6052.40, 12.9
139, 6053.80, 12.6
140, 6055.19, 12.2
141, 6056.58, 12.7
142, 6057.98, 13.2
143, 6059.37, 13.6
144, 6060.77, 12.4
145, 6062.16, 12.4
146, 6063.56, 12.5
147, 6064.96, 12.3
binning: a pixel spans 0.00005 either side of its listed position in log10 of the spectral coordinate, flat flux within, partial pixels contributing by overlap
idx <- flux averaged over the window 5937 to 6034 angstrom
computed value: 12.3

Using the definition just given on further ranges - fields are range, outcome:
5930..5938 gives 12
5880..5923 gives 12.3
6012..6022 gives 12.8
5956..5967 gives 12.2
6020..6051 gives 12.8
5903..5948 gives 12.2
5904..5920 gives 12.3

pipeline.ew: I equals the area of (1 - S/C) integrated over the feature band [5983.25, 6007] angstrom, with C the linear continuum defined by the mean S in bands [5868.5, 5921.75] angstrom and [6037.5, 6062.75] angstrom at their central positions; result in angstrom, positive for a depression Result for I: 1.1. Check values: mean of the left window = 12.4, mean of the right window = 12.8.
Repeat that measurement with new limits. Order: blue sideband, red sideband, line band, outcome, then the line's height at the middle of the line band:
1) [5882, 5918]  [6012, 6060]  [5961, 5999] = 1.41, 12.6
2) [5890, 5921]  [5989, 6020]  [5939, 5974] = 0.15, 12.3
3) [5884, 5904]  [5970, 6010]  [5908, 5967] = 0.33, 12.2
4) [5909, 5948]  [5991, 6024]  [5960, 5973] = -0.04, 12.2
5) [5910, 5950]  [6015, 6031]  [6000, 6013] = 0.63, 12.7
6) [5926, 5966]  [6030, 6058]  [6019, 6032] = -0.29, 12.6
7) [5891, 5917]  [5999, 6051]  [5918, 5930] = 0.21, 12.4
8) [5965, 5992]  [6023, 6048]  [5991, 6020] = 0.48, 12.4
